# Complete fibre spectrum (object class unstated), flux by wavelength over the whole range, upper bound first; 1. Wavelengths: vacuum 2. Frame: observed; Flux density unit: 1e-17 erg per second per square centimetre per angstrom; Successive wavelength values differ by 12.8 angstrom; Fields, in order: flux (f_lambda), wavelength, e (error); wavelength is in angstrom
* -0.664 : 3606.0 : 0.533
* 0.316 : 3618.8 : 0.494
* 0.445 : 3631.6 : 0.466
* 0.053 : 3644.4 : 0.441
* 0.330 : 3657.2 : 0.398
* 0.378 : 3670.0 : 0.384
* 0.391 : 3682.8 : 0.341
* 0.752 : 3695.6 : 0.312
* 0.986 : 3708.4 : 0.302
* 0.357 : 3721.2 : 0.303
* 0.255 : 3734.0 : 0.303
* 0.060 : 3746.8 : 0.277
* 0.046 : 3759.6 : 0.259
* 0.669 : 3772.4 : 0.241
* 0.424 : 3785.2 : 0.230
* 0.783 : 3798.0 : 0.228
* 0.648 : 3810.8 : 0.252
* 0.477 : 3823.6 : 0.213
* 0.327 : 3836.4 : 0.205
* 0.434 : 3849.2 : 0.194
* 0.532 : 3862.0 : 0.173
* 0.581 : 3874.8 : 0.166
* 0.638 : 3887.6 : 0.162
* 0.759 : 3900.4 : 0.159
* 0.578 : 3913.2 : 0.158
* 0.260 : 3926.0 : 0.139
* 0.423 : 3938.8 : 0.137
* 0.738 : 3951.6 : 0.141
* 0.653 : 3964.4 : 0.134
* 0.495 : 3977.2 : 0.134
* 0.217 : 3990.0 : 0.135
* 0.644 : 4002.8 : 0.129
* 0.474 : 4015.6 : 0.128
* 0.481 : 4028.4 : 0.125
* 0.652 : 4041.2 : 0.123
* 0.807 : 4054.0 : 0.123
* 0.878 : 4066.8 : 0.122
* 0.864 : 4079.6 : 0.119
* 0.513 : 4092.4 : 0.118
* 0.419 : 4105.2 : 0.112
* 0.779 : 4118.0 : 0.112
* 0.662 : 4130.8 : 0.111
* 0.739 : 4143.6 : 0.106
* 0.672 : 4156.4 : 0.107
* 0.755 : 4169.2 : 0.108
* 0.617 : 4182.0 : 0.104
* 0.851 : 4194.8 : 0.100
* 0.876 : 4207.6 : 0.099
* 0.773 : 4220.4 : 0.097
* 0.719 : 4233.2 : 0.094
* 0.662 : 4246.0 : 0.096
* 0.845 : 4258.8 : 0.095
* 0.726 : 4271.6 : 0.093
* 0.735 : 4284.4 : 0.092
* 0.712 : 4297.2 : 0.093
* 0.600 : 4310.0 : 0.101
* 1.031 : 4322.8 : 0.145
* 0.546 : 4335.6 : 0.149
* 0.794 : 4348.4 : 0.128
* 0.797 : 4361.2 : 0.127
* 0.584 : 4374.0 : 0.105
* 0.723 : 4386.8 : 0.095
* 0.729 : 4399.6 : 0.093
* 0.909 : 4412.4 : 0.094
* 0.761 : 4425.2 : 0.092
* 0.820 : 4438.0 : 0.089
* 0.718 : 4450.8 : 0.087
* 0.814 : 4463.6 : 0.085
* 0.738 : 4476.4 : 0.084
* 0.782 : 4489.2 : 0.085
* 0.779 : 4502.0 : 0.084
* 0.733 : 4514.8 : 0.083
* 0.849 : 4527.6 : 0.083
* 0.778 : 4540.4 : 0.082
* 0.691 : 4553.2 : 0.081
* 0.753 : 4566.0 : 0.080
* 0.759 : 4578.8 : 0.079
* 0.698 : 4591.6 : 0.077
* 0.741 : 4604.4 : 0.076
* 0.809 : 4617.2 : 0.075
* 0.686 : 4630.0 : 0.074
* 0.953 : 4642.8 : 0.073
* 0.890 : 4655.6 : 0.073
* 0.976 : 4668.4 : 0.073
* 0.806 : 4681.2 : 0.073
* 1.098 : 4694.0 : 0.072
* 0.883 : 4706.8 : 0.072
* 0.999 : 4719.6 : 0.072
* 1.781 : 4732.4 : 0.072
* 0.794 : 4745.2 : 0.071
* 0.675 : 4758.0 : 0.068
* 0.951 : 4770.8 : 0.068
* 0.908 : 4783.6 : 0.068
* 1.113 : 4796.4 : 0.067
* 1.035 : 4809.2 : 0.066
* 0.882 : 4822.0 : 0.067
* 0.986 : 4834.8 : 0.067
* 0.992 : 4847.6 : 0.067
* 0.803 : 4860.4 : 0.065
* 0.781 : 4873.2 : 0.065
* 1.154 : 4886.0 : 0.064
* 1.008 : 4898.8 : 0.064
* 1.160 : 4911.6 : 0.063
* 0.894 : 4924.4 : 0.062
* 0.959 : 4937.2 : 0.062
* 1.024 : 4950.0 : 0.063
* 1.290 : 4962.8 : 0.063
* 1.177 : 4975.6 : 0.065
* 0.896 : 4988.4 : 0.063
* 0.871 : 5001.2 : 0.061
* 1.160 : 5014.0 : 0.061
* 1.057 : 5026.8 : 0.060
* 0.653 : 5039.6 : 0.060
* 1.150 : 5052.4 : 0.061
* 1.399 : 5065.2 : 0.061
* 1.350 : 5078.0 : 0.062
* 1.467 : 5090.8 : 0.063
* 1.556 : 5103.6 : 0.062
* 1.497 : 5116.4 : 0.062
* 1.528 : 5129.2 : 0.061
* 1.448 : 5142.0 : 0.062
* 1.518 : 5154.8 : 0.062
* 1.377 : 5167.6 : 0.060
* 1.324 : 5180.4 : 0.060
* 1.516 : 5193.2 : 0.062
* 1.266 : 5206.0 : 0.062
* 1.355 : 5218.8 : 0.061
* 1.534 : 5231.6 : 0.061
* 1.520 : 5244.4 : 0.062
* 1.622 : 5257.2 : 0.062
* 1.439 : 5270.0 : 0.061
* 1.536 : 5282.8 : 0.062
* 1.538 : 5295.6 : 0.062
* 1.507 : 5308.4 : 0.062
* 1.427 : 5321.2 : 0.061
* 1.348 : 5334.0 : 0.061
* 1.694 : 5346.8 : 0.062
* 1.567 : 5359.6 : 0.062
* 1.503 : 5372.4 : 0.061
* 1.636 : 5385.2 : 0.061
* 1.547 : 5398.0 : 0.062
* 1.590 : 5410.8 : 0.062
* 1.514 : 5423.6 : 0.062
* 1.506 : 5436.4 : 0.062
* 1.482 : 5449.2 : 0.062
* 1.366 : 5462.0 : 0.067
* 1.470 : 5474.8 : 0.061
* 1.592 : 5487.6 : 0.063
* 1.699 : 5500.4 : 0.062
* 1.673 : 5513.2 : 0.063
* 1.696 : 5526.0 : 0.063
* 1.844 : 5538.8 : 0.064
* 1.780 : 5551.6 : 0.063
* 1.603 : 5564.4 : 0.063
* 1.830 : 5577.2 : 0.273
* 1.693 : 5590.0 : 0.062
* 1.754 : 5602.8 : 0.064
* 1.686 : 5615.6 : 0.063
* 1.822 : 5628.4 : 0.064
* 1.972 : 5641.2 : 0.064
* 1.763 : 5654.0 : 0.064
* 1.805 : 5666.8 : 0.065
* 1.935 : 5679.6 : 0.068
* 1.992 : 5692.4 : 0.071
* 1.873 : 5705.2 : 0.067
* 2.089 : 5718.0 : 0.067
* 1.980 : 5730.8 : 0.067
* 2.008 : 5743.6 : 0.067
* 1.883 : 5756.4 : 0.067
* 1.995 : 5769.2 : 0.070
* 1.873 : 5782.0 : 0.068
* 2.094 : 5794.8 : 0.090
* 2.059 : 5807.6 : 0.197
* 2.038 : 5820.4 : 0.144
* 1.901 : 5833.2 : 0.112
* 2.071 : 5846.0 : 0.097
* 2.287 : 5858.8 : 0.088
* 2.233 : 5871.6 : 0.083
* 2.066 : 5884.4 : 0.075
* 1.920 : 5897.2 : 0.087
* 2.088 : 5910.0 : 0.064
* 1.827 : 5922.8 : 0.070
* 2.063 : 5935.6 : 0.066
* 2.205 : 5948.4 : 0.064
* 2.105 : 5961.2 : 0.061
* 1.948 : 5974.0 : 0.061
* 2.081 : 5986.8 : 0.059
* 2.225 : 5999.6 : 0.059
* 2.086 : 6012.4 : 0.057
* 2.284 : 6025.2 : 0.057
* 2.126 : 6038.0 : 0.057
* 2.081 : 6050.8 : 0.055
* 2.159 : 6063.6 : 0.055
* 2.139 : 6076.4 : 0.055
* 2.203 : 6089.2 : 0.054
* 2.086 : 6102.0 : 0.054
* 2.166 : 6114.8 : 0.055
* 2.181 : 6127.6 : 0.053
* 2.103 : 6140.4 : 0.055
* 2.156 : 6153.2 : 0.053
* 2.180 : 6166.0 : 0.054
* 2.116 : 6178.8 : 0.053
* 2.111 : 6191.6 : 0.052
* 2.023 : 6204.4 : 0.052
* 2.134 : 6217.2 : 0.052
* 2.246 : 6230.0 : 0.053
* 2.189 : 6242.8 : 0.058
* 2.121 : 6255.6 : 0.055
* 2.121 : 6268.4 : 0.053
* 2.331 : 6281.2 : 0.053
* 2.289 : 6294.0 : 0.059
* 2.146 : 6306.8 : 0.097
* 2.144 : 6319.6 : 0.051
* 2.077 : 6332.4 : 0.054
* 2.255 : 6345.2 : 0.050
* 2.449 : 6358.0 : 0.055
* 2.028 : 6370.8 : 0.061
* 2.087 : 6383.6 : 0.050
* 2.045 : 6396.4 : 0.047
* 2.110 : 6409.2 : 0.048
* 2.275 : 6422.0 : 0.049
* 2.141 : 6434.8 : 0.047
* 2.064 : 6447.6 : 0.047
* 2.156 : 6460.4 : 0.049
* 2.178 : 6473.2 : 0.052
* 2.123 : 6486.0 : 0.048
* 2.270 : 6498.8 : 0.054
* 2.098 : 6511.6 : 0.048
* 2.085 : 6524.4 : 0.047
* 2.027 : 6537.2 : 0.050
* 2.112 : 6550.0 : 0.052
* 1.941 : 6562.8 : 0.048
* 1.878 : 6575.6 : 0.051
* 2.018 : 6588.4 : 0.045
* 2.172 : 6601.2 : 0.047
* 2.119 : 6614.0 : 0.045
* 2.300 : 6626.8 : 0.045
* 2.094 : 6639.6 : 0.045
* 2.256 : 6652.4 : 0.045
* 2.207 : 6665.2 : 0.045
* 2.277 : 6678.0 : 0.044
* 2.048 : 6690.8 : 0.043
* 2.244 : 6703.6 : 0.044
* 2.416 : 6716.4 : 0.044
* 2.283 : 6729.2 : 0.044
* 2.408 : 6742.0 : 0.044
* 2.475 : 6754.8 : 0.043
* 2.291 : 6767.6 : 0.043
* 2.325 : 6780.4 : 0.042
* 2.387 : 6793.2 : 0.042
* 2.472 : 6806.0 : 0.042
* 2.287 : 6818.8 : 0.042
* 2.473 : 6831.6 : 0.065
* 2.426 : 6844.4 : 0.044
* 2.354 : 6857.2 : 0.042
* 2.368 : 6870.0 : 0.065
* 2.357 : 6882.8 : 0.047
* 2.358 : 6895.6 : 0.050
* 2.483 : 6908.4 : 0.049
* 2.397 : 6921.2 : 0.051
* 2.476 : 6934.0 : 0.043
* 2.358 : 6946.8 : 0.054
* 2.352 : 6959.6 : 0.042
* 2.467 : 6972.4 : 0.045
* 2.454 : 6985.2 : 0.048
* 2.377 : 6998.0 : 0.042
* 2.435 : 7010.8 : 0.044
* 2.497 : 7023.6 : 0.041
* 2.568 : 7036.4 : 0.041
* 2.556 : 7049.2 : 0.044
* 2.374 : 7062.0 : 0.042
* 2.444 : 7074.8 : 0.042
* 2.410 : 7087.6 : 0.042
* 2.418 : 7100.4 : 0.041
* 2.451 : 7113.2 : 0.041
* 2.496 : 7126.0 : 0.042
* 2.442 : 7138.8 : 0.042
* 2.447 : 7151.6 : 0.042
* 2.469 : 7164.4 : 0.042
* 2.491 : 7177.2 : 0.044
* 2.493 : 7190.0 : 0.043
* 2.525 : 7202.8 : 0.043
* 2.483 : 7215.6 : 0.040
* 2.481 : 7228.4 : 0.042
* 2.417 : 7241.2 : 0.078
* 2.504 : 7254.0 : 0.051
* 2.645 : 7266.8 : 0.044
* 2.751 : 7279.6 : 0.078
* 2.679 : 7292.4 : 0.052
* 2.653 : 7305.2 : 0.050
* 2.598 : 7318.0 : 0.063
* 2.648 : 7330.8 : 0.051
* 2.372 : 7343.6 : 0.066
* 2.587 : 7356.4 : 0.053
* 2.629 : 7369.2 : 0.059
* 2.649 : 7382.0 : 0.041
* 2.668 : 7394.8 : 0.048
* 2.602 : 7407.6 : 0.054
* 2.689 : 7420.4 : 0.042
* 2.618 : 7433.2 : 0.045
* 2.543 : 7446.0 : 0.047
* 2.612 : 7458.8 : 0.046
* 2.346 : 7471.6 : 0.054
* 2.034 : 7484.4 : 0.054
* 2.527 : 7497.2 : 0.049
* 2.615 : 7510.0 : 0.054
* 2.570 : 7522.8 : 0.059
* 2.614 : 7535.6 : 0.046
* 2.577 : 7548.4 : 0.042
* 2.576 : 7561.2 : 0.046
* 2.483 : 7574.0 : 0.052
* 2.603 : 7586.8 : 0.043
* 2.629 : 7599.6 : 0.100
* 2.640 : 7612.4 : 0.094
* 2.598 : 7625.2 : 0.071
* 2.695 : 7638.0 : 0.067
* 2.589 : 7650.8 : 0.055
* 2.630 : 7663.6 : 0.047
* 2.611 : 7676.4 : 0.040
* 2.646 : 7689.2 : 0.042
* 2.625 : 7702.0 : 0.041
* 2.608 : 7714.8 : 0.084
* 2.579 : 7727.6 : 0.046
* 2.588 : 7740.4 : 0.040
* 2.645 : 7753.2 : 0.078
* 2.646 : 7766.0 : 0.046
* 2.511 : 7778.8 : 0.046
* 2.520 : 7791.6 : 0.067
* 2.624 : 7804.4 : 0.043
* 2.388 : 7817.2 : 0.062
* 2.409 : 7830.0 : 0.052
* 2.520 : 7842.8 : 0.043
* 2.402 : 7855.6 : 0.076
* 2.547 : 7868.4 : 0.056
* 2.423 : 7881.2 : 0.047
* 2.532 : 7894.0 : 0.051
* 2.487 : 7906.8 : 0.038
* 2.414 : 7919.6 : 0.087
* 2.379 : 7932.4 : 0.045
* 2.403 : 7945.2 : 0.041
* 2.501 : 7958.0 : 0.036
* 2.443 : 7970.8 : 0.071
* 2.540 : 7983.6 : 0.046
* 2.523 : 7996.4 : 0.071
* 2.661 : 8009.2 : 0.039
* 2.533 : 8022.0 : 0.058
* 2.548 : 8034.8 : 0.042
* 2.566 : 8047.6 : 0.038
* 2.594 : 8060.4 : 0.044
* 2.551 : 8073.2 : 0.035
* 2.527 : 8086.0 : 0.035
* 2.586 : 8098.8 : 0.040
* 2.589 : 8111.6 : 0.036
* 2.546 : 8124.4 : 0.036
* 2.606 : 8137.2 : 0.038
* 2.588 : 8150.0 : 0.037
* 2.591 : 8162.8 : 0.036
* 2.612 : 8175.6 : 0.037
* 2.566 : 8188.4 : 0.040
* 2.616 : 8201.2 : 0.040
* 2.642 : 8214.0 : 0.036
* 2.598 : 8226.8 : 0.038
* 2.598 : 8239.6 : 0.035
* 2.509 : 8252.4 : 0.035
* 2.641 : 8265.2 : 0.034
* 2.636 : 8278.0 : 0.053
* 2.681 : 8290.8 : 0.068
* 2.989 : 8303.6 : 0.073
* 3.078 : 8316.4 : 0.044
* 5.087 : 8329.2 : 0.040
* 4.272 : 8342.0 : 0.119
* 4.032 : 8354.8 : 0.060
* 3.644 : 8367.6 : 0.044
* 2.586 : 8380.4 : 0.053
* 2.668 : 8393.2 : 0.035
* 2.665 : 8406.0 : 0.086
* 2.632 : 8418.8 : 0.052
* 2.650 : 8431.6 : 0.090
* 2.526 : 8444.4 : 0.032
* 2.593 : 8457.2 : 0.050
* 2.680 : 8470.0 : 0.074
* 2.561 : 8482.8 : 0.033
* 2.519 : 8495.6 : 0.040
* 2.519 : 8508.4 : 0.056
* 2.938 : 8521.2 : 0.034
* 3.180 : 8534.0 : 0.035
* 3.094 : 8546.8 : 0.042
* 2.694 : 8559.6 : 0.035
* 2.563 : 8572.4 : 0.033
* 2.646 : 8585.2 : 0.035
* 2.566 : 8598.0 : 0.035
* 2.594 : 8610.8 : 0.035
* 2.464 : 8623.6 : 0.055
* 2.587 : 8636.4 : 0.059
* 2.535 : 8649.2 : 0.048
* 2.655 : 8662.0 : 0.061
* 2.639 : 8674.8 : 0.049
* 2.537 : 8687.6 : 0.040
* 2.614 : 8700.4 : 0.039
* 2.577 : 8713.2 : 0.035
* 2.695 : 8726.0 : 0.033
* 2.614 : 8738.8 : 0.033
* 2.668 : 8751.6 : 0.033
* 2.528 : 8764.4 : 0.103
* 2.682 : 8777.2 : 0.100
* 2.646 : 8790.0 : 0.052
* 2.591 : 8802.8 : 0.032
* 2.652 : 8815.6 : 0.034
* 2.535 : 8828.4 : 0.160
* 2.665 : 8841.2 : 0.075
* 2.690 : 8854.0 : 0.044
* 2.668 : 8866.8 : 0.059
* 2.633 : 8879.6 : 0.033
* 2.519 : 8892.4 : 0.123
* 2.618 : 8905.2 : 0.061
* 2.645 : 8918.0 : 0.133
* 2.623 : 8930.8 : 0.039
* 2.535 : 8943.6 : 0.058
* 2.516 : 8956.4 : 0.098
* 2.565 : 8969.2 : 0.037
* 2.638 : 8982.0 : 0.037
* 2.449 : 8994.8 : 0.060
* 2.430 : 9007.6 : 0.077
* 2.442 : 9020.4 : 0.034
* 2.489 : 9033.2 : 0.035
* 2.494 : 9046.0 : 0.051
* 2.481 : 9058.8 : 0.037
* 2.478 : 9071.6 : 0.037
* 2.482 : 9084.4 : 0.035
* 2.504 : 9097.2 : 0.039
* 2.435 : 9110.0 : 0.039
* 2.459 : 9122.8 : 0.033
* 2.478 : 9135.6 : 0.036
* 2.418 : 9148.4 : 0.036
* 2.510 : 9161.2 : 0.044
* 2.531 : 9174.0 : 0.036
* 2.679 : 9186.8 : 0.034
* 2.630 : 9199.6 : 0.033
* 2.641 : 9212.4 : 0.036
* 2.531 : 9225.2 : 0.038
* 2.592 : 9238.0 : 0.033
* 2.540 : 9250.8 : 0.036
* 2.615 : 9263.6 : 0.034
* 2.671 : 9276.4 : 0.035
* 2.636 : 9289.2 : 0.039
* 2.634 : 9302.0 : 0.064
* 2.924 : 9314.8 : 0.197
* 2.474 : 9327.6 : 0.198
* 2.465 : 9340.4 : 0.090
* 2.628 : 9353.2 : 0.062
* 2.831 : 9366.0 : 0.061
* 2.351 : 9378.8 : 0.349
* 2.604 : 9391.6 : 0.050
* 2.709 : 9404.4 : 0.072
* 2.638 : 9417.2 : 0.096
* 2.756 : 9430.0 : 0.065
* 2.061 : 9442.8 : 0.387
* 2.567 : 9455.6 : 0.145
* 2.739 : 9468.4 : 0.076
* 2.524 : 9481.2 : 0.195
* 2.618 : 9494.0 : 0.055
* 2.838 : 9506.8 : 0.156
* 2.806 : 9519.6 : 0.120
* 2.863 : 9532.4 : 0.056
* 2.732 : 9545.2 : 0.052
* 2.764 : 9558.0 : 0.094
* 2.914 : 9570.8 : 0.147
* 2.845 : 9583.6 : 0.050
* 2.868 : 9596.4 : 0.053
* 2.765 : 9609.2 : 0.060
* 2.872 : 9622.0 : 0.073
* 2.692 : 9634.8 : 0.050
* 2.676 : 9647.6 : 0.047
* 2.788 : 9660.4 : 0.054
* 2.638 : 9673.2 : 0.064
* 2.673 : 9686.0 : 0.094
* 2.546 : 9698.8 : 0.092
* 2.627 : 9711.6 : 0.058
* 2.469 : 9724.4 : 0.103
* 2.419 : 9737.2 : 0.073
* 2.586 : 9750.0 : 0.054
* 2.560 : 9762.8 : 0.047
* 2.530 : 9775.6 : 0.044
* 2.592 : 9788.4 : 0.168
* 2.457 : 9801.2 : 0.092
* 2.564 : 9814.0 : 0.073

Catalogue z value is 0.269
